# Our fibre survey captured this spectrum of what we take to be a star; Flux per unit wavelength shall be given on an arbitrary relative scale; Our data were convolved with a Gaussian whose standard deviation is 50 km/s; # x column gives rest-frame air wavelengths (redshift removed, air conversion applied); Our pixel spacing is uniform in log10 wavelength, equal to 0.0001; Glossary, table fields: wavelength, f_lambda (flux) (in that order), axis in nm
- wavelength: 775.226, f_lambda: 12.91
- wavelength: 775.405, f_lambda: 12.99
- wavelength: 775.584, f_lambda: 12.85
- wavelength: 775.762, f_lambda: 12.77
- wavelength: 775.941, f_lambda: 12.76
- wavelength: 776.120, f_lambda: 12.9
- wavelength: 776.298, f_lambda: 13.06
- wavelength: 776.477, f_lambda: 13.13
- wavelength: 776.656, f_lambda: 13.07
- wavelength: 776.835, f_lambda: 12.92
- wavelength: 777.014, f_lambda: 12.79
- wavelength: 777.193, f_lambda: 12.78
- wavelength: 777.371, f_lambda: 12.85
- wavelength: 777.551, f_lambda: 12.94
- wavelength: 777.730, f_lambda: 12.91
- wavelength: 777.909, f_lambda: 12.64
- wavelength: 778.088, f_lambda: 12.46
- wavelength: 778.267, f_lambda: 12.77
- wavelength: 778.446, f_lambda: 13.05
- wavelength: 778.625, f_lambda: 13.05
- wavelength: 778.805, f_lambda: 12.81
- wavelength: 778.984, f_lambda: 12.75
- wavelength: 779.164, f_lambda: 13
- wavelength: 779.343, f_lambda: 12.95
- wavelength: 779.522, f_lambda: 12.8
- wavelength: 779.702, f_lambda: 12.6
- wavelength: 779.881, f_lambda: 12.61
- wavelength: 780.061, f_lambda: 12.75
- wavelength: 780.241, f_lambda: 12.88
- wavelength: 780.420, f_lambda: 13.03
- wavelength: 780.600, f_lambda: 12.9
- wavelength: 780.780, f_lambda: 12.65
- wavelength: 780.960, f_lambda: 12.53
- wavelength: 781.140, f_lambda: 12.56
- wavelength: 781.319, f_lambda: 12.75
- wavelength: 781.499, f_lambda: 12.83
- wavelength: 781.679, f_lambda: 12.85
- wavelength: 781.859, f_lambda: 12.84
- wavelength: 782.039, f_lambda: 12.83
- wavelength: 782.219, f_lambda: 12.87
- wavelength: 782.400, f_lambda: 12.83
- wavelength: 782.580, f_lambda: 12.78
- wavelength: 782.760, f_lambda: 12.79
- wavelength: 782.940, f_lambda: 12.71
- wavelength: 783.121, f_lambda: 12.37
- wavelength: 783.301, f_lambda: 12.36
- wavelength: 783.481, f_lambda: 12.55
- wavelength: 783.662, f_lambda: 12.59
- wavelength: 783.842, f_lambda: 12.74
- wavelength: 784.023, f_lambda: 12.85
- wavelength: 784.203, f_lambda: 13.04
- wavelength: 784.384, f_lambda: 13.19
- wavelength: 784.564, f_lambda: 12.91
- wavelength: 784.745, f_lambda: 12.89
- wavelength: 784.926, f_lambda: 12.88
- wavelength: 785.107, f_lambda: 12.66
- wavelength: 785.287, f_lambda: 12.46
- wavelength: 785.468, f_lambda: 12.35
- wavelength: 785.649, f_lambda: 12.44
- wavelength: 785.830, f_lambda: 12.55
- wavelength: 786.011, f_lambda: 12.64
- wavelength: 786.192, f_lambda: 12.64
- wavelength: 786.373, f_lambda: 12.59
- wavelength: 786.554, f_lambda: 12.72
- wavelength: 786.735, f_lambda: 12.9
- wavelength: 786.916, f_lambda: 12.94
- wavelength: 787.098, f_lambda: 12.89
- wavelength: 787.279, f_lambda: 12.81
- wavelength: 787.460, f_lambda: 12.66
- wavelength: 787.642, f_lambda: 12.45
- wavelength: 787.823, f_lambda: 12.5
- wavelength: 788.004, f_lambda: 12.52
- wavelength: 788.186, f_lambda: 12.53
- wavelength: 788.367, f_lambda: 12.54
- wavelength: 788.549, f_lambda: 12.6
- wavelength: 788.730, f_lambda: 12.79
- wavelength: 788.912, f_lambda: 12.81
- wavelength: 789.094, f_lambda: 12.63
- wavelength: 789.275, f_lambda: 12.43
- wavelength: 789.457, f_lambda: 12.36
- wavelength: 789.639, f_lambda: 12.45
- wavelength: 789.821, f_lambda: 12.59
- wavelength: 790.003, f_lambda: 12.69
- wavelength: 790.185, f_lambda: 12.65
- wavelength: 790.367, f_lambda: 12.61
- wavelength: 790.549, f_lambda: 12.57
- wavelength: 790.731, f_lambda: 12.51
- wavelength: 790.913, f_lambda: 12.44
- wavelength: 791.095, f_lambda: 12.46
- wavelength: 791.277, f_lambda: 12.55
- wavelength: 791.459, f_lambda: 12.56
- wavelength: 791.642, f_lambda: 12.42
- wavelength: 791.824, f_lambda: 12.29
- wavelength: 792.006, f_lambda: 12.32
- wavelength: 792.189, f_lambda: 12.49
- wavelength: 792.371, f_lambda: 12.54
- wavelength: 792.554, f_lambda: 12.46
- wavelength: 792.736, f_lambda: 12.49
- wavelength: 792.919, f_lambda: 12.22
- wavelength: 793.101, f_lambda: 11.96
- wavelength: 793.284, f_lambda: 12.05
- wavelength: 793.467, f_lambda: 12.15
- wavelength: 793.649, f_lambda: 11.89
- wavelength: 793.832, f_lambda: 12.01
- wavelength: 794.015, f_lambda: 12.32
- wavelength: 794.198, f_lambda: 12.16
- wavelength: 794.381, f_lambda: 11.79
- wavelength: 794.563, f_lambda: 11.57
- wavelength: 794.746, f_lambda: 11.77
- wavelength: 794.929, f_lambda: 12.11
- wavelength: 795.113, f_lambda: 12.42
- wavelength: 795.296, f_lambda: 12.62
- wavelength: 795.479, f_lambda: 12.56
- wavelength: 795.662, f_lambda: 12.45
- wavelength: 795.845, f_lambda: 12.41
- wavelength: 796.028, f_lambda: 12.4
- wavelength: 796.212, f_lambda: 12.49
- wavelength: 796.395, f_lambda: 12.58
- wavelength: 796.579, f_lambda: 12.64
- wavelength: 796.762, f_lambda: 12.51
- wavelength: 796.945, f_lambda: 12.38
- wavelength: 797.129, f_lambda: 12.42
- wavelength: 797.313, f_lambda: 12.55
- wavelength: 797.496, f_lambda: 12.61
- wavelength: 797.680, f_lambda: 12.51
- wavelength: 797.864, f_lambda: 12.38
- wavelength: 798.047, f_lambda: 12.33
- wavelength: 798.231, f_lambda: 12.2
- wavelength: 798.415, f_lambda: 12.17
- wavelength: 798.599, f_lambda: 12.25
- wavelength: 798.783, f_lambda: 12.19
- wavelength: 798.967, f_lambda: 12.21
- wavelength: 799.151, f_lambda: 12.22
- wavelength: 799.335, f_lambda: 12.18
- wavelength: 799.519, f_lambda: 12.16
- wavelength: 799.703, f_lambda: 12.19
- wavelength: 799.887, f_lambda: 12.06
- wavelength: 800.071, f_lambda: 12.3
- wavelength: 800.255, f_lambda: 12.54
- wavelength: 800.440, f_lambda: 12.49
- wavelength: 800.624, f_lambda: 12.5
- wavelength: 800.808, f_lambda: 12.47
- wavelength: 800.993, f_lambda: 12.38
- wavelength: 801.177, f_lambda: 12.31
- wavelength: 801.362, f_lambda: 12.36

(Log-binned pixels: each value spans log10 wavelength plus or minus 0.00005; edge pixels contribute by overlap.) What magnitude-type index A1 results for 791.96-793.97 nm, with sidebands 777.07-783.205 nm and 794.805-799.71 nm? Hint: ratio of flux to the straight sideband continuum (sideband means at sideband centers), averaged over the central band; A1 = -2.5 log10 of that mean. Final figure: 0.022 mag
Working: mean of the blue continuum 12.8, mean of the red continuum 12.4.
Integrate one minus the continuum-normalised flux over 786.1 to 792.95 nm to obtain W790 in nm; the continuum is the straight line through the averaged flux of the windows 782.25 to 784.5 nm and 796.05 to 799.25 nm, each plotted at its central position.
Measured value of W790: 0.01 nm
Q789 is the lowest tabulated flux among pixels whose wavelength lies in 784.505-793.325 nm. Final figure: 11.96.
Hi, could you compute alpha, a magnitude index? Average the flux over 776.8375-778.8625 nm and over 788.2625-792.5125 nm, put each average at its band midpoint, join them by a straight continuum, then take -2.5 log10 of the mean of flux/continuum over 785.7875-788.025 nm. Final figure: -0.01 mag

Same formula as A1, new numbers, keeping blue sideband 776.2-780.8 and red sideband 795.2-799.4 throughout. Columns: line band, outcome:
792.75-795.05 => 0.04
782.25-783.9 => 0.01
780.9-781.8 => 0.01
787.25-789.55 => 0.00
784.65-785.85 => 0.01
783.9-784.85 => -0.02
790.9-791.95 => 0.01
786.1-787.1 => -0.01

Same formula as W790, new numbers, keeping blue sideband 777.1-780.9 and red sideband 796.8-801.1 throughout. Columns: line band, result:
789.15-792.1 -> 0.01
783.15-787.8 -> -0.01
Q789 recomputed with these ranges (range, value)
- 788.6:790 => 12.36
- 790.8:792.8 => 12.29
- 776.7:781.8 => 12.46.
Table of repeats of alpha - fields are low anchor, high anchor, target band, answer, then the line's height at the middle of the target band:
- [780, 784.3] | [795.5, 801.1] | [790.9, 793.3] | 0.01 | 12.5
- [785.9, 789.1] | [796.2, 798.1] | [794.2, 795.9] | 0.03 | 12.5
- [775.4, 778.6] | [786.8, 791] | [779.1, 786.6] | 0.00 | 12.7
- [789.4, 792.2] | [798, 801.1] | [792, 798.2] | 0.01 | 12.4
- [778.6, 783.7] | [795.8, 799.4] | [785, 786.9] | 0.00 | 12.6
